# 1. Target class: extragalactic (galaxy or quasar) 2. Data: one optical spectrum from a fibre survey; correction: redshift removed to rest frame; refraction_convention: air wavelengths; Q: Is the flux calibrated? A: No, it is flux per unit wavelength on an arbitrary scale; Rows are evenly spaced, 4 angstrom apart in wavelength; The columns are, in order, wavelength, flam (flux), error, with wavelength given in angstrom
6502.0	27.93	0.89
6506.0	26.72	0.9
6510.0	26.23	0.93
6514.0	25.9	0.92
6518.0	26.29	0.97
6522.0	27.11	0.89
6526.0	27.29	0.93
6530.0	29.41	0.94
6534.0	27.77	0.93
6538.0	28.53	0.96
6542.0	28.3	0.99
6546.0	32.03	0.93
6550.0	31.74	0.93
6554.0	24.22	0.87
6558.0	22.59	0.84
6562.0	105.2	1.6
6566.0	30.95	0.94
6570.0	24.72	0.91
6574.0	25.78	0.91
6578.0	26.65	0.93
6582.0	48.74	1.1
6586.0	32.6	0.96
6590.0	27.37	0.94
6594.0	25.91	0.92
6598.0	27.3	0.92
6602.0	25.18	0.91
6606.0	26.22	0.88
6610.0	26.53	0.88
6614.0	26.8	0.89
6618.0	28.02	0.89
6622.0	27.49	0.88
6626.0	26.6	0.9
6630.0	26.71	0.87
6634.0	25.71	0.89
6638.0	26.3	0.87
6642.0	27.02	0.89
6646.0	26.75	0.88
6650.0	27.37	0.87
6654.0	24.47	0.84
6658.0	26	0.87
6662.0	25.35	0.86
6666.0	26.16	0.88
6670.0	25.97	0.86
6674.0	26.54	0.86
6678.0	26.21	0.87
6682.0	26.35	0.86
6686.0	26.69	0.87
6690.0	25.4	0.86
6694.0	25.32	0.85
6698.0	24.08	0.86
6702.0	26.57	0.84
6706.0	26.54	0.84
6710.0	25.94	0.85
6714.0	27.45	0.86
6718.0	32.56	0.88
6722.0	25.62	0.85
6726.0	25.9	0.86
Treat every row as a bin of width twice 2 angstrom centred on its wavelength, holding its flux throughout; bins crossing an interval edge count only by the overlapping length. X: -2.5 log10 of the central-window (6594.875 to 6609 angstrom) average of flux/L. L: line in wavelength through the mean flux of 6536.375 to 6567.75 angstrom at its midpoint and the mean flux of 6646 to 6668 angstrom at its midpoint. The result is 0.23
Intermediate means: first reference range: 38.1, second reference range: 26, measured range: 26.2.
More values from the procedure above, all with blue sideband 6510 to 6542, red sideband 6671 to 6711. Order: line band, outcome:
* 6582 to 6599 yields -0.15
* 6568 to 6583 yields -0.13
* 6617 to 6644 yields -0.01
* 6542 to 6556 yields -0.07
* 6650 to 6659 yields 0.03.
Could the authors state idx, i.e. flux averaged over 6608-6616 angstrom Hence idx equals 26.7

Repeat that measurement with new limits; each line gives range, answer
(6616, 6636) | 26.9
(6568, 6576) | 25.2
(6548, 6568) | 42.9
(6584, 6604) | 27.7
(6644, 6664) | 26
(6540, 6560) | 27.8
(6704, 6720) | 28.1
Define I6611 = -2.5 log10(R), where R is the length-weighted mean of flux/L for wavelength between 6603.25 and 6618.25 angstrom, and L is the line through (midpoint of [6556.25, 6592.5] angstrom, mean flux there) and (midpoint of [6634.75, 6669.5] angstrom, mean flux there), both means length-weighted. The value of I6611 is 0.22 mag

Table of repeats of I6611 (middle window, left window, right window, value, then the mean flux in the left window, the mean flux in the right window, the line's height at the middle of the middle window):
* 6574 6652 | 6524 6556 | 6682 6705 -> -0.03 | 28.7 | 25.7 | 27.3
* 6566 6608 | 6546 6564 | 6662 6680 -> 0.33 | 44.4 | 26.1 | 39.4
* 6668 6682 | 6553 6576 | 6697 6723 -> 0.15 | 39.5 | 27.1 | 30.1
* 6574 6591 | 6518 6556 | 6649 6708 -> -0.20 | 28.4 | 25.9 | 27.6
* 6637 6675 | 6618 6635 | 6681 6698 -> 0.01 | 26.8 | 25.7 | 26.3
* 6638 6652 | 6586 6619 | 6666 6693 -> -0.02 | 27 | 26.2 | 26.5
